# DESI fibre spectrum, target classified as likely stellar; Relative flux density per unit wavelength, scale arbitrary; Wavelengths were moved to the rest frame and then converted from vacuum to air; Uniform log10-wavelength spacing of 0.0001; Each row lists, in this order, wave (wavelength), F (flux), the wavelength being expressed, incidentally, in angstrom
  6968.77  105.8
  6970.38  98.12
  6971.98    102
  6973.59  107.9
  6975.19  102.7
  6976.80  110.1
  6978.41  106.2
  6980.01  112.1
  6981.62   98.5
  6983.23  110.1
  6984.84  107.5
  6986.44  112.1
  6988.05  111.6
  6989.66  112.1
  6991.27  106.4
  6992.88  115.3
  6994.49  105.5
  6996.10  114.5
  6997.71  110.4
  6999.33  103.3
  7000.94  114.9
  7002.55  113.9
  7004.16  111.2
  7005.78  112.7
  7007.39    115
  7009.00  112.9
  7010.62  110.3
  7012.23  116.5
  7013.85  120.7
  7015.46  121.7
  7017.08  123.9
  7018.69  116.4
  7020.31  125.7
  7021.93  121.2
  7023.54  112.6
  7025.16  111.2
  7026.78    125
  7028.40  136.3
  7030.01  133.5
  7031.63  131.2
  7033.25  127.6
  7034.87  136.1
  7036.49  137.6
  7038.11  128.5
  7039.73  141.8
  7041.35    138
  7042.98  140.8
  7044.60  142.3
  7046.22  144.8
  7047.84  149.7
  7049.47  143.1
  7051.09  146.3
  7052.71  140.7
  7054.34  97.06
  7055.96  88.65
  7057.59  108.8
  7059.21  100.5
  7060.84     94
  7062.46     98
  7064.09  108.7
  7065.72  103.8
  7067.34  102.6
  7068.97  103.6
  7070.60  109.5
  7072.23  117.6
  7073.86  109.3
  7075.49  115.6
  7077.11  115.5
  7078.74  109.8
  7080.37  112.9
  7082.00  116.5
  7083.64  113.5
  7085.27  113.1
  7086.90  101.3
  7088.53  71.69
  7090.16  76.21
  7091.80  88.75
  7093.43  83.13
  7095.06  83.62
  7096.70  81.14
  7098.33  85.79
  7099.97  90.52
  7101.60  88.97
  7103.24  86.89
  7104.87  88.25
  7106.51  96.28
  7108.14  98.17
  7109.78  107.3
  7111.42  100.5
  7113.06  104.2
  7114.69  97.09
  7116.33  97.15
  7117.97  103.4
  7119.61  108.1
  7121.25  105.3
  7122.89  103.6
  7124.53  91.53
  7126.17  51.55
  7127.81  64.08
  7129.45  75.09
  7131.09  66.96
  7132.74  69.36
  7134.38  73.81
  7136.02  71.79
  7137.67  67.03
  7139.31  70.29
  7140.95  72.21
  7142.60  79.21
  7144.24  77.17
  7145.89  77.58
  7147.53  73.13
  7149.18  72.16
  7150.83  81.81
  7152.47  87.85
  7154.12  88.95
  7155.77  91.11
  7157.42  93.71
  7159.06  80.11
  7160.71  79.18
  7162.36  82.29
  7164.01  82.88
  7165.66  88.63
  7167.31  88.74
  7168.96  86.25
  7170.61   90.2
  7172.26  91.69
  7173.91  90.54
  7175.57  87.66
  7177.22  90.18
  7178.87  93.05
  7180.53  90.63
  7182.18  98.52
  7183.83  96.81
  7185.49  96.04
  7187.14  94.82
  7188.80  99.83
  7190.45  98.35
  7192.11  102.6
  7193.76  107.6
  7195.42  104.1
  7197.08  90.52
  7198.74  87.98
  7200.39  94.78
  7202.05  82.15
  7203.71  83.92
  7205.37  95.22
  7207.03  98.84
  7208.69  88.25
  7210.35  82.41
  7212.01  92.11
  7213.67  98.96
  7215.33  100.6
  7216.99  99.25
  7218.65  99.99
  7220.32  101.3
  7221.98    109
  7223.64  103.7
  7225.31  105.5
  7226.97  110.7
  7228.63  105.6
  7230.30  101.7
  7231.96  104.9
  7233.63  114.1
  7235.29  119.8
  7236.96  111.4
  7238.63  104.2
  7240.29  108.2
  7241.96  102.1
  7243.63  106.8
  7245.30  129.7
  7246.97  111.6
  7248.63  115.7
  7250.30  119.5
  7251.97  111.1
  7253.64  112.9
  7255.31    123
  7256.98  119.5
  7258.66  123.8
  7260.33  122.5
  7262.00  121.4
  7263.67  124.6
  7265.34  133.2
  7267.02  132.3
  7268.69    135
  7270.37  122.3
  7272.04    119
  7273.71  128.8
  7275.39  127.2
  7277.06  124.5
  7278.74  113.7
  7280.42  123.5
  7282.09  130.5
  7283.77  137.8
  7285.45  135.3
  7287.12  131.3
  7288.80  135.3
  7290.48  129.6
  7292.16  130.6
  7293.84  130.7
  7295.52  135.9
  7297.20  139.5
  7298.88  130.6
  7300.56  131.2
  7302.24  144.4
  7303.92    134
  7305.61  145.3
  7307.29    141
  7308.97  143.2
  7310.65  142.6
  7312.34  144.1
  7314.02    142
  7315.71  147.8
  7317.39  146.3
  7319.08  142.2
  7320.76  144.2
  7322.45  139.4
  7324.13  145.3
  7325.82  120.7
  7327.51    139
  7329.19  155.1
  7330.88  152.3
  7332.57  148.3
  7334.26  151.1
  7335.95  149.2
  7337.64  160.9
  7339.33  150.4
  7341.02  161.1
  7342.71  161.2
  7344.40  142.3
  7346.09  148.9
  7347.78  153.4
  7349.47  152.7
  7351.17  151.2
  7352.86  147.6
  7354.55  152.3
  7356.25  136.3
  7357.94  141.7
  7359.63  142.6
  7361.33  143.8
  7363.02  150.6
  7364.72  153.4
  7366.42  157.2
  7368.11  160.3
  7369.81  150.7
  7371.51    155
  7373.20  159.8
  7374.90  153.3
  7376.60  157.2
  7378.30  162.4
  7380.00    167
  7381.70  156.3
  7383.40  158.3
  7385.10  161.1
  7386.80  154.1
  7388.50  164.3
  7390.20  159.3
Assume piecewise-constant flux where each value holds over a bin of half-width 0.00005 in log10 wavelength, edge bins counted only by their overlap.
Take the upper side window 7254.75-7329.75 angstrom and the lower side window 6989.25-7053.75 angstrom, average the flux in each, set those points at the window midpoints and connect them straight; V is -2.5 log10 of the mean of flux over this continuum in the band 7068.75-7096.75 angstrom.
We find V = 0.24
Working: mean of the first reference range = 124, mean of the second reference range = 134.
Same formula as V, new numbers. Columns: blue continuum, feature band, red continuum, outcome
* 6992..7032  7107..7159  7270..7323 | 0.422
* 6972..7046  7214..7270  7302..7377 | 0.224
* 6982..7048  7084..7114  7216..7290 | 0.290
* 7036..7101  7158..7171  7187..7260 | 0.251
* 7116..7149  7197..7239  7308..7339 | 0.099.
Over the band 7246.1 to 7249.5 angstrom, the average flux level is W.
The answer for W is 114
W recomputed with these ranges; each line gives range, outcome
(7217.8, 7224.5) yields 103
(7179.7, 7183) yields 94.6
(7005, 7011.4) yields 113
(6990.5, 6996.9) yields 110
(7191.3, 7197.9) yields 101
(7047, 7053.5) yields 145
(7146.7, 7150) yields 72.7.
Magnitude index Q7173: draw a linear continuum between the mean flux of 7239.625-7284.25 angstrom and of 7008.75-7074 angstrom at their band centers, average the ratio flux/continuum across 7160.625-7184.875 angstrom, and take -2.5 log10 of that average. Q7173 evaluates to 0.33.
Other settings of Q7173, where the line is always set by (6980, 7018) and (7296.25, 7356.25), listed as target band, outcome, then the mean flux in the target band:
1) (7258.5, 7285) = 0.111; 126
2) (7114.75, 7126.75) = 0.290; 95.4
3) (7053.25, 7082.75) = 0.123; 107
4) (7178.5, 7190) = 0.340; 95.9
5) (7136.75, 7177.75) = 0.477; 82.7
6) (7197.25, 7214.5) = 0.421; 90.5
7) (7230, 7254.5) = 0.221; 112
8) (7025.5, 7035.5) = -0.134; 131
